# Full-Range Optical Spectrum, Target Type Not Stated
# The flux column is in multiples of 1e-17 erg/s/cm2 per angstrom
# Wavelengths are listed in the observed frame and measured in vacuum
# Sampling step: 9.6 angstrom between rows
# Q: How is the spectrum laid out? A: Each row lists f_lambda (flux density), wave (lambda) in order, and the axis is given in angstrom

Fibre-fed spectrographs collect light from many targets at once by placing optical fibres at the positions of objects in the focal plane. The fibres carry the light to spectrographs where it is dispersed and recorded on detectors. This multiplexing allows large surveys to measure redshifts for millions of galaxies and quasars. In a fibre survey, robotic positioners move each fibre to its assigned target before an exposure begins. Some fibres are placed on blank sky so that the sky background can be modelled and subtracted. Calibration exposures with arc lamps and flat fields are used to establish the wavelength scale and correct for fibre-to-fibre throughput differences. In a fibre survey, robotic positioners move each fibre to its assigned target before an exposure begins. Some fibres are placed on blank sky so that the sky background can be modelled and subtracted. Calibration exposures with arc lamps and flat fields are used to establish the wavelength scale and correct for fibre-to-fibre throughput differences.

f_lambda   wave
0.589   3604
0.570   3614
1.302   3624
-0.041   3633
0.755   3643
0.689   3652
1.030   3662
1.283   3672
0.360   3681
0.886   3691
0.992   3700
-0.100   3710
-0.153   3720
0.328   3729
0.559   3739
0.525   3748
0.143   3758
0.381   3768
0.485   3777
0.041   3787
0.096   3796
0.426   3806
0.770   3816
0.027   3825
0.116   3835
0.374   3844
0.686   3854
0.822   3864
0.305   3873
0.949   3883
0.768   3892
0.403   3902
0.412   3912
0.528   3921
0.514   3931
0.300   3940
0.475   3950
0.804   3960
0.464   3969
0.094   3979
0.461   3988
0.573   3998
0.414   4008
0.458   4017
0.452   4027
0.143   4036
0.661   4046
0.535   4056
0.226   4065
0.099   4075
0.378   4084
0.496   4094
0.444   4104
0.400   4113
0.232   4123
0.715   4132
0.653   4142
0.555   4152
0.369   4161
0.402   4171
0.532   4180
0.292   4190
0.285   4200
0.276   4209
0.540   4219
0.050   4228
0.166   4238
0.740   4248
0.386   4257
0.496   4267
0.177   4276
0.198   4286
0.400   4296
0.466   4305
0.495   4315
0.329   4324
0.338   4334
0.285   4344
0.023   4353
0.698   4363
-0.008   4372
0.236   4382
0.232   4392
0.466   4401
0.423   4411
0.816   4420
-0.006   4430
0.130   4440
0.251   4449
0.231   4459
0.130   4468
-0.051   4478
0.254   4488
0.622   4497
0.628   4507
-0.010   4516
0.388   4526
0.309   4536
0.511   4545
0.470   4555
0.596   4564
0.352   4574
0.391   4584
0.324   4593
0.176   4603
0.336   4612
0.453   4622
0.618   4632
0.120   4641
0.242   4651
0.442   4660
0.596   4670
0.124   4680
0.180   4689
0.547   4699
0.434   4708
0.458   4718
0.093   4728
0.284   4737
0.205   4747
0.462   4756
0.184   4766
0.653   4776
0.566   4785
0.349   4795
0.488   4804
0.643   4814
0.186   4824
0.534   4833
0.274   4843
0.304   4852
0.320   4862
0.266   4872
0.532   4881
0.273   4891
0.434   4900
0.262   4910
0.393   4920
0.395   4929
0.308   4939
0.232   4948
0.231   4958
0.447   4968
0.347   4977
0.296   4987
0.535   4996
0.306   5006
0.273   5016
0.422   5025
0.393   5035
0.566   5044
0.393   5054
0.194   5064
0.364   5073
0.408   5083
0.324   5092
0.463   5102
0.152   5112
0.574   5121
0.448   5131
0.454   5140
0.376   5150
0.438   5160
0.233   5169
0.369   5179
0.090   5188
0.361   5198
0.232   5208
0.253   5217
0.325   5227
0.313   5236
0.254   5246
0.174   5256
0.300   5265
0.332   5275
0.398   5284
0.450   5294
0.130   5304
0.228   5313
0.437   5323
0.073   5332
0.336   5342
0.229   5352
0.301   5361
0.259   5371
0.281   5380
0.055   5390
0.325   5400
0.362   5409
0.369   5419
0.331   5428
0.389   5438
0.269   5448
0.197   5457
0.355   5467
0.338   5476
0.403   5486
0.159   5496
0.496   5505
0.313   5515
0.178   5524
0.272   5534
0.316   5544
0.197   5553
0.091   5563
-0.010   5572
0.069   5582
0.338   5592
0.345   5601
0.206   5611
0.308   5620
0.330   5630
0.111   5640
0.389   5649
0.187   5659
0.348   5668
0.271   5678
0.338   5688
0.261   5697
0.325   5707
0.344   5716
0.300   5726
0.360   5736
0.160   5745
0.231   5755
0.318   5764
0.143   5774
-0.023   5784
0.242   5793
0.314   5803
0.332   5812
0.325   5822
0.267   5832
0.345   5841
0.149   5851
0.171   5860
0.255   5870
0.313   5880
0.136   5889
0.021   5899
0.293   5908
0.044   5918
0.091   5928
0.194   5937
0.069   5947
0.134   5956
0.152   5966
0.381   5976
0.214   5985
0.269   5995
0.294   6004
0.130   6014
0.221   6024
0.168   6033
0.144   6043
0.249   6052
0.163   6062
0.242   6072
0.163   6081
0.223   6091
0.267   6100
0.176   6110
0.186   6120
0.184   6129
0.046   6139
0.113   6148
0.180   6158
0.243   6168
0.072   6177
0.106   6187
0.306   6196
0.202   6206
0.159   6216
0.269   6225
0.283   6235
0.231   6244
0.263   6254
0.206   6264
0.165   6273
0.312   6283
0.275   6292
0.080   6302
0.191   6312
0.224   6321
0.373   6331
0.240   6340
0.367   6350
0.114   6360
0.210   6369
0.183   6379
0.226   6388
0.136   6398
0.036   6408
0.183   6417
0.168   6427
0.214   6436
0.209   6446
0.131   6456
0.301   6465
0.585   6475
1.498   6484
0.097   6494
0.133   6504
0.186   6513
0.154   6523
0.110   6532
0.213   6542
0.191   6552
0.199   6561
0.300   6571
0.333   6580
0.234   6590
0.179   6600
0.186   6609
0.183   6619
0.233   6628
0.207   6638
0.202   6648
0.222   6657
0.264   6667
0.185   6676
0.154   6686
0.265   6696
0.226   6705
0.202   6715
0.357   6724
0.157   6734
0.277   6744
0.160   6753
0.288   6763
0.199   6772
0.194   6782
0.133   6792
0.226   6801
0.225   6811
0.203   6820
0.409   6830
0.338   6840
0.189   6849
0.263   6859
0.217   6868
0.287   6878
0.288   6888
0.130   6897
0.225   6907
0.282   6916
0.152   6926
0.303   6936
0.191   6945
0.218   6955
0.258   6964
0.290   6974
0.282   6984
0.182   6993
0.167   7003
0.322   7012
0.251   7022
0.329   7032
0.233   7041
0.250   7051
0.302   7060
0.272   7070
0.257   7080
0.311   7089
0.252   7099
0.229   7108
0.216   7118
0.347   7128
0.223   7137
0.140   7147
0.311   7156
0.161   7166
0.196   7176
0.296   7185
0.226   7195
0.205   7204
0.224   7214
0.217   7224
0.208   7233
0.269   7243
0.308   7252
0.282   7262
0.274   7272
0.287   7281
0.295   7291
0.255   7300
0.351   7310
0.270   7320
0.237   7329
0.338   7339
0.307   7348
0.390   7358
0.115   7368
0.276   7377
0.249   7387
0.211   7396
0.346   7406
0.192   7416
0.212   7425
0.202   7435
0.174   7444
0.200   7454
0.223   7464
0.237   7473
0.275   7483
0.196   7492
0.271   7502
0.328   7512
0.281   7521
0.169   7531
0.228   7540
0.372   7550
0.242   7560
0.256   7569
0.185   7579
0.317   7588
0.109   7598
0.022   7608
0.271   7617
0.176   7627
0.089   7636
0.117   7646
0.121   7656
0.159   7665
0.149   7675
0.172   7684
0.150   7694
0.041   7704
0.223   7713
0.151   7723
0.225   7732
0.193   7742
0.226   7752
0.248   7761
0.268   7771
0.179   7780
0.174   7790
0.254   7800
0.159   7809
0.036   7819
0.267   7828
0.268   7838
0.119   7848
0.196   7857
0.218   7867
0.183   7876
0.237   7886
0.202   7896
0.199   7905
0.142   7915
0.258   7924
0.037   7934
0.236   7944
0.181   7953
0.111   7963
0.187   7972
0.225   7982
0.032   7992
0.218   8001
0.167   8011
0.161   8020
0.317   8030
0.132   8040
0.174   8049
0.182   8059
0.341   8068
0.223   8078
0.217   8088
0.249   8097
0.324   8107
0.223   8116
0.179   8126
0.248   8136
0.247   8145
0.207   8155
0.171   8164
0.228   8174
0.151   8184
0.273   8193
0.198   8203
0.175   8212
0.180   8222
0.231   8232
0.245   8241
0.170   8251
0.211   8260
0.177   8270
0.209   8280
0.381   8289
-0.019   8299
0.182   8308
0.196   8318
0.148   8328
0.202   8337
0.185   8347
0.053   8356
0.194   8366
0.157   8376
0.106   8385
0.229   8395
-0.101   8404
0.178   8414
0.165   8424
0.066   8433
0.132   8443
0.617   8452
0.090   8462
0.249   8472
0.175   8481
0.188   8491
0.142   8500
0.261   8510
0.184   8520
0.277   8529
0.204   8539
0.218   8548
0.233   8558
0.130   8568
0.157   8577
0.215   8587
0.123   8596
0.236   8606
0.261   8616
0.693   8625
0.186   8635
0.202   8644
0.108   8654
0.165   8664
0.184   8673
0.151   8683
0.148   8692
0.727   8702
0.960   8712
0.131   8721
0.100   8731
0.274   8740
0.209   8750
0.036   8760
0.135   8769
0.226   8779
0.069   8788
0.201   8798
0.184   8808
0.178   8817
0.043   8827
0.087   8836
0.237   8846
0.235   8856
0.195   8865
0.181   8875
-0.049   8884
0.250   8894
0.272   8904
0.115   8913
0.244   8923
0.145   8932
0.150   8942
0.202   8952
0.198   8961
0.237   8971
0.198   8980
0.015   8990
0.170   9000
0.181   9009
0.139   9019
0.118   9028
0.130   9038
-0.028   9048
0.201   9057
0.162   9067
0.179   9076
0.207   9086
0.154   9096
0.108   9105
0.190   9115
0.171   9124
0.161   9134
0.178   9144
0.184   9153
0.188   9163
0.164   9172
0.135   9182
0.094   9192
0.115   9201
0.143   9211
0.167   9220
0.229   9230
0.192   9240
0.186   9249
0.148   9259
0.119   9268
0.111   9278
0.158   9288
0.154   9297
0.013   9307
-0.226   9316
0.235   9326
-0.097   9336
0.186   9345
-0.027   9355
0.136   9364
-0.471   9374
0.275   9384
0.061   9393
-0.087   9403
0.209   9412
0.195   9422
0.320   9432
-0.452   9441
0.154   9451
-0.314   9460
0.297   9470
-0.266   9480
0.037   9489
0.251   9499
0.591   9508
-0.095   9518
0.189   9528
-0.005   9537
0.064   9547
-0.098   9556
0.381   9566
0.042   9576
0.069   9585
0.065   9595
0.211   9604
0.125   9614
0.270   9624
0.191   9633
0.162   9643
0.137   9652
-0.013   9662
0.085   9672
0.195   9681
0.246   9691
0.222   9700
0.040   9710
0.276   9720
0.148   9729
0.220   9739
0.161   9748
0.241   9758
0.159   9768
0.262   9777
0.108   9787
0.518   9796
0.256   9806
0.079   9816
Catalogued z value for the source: 0.74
